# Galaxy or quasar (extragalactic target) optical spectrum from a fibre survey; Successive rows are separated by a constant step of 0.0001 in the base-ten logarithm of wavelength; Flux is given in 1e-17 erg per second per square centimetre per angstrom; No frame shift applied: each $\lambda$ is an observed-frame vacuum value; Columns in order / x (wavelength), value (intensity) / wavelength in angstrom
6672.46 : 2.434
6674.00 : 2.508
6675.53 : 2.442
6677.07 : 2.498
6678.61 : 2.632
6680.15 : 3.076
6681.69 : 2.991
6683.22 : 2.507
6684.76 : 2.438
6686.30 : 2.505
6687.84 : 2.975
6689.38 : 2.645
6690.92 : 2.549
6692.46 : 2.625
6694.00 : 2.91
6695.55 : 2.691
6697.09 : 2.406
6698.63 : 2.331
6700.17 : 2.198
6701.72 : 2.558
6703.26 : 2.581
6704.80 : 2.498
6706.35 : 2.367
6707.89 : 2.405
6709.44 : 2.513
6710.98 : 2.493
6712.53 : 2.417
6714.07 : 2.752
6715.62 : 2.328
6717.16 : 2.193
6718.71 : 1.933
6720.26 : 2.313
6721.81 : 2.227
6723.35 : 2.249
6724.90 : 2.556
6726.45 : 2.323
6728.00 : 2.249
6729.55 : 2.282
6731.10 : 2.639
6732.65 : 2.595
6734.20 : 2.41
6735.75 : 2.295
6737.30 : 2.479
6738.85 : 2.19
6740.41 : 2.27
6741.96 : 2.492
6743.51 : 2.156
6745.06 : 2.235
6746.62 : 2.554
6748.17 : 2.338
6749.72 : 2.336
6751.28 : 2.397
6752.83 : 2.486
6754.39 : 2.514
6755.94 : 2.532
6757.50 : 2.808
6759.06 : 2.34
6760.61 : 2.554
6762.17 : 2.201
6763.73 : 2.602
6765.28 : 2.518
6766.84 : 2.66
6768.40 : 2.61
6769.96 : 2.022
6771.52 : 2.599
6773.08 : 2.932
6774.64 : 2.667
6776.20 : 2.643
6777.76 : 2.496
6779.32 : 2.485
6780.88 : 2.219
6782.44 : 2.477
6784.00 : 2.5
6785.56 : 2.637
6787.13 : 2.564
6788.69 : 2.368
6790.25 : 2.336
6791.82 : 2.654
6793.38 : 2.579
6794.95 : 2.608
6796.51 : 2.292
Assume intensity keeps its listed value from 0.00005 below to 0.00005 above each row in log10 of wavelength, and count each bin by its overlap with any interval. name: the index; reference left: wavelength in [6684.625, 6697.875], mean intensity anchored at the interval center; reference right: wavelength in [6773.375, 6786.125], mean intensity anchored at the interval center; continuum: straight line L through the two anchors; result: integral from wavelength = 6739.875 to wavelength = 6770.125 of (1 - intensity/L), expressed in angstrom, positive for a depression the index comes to 1.4 angstrom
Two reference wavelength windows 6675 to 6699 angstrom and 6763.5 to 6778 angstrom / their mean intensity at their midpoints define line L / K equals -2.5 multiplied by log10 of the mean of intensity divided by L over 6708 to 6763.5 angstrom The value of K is 0.09 mag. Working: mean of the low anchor 2.65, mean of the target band 2.39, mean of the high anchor 2.58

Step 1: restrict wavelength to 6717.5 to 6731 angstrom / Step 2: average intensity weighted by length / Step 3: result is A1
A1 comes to 2.28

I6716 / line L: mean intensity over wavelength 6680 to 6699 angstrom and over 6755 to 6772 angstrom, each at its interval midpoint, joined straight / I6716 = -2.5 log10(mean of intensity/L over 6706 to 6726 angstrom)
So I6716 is 0.103 mag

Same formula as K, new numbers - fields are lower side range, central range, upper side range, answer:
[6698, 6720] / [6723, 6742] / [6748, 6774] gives 0.03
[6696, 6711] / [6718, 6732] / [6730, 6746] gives 0.04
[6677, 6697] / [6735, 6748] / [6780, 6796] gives 0.11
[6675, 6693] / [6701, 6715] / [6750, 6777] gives 0.05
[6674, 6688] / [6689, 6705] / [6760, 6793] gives 0.04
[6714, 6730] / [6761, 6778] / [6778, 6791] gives -0.06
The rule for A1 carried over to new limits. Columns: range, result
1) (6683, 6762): 2.44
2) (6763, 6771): 2.49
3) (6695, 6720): 2.41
